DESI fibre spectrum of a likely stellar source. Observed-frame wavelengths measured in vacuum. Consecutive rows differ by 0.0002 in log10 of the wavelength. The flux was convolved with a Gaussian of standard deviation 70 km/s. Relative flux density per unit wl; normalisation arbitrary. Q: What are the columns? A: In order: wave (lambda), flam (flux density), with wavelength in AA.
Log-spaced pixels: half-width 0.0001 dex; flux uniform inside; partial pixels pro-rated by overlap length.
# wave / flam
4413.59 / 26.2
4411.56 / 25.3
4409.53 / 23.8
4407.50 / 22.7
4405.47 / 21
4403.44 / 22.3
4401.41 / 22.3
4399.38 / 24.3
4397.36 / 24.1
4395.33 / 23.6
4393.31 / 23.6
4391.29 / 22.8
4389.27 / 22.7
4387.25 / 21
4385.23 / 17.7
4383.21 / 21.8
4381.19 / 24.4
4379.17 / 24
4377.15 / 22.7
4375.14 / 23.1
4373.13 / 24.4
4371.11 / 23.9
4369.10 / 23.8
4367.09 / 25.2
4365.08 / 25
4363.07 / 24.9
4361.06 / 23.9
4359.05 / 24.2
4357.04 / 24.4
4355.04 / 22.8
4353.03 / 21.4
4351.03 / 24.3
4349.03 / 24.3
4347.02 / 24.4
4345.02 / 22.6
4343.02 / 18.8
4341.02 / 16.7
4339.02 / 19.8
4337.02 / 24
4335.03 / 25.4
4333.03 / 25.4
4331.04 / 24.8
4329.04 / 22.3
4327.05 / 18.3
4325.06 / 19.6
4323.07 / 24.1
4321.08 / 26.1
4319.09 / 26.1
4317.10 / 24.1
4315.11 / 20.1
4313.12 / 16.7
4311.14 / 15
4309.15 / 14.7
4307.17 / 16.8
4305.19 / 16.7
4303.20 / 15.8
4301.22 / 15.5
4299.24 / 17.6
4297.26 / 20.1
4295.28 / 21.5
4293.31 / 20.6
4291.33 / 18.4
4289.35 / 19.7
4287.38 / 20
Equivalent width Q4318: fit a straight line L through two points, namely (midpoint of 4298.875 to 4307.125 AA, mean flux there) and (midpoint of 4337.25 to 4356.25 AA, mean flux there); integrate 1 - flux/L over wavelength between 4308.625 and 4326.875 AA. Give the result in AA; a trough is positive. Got -2.5 AA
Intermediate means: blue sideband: 16.3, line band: 20.8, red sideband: 21.8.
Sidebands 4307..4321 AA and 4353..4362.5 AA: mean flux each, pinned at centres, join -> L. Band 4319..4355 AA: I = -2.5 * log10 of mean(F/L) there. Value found -0.05 mag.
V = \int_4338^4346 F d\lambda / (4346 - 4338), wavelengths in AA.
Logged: 19.5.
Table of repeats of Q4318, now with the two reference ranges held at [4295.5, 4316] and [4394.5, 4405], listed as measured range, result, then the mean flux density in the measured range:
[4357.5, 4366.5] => -1.65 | 24.5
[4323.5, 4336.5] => -2.86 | 22.8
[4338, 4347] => -0.26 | 20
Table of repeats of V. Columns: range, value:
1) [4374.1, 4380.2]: 23.3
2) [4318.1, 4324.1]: 25.4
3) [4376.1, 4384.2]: 23.2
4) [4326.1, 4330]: 20.3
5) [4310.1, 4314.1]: 15.8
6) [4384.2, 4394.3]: 21.6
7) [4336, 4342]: 20.2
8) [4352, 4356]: 22.1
